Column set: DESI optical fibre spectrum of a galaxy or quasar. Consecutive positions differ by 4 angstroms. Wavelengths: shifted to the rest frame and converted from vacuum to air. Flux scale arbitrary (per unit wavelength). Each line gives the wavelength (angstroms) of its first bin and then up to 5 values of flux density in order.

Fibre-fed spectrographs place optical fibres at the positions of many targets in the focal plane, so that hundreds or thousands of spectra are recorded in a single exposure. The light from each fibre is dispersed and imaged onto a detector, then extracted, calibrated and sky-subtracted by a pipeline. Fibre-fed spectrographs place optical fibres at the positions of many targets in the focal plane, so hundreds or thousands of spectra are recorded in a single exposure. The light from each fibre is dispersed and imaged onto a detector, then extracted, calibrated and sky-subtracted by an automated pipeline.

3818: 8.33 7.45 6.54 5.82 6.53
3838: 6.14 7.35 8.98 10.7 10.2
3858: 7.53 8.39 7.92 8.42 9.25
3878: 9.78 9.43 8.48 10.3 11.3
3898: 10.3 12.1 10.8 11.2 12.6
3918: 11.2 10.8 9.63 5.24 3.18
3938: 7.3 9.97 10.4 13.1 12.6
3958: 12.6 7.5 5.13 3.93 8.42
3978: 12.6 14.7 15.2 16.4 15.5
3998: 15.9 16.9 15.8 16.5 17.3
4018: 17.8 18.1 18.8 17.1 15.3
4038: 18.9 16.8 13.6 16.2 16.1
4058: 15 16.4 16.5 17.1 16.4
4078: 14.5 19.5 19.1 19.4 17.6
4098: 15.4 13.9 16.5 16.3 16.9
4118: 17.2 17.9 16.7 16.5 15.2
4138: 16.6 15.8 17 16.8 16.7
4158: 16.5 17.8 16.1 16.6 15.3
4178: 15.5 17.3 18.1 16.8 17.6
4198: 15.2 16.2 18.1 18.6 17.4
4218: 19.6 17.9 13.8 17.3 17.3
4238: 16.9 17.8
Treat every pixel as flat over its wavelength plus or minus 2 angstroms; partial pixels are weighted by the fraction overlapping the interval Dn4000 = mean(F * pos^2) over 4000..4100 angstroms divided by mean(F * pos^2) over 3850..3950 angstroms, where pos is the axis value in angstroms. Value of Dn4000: 1.92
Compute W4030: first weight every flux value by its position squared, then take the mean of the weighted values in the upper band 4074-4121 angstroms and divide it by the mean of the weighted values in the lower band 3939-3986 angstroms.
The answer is 1.77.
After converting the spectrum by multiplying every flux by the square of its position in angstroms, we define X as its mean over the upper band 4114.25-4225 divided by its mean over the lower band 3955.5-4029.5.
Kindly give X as 1.3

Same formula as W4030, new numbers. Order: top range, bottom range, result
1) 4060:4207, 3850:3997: 1.83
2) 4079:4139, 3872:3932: 1.85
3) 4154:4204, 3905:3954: 1.93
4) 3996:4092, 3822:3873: 2.36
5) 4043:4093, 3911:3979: 1.94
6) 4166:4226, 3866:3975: 2.07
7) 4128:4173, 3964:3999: 1.51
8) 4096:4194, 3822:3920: 2.06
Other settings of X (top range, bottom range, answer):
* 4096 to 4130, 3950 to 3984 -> 1.78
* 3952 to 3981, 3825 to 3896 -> 1.13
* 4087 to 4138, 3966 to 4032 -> 1.19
